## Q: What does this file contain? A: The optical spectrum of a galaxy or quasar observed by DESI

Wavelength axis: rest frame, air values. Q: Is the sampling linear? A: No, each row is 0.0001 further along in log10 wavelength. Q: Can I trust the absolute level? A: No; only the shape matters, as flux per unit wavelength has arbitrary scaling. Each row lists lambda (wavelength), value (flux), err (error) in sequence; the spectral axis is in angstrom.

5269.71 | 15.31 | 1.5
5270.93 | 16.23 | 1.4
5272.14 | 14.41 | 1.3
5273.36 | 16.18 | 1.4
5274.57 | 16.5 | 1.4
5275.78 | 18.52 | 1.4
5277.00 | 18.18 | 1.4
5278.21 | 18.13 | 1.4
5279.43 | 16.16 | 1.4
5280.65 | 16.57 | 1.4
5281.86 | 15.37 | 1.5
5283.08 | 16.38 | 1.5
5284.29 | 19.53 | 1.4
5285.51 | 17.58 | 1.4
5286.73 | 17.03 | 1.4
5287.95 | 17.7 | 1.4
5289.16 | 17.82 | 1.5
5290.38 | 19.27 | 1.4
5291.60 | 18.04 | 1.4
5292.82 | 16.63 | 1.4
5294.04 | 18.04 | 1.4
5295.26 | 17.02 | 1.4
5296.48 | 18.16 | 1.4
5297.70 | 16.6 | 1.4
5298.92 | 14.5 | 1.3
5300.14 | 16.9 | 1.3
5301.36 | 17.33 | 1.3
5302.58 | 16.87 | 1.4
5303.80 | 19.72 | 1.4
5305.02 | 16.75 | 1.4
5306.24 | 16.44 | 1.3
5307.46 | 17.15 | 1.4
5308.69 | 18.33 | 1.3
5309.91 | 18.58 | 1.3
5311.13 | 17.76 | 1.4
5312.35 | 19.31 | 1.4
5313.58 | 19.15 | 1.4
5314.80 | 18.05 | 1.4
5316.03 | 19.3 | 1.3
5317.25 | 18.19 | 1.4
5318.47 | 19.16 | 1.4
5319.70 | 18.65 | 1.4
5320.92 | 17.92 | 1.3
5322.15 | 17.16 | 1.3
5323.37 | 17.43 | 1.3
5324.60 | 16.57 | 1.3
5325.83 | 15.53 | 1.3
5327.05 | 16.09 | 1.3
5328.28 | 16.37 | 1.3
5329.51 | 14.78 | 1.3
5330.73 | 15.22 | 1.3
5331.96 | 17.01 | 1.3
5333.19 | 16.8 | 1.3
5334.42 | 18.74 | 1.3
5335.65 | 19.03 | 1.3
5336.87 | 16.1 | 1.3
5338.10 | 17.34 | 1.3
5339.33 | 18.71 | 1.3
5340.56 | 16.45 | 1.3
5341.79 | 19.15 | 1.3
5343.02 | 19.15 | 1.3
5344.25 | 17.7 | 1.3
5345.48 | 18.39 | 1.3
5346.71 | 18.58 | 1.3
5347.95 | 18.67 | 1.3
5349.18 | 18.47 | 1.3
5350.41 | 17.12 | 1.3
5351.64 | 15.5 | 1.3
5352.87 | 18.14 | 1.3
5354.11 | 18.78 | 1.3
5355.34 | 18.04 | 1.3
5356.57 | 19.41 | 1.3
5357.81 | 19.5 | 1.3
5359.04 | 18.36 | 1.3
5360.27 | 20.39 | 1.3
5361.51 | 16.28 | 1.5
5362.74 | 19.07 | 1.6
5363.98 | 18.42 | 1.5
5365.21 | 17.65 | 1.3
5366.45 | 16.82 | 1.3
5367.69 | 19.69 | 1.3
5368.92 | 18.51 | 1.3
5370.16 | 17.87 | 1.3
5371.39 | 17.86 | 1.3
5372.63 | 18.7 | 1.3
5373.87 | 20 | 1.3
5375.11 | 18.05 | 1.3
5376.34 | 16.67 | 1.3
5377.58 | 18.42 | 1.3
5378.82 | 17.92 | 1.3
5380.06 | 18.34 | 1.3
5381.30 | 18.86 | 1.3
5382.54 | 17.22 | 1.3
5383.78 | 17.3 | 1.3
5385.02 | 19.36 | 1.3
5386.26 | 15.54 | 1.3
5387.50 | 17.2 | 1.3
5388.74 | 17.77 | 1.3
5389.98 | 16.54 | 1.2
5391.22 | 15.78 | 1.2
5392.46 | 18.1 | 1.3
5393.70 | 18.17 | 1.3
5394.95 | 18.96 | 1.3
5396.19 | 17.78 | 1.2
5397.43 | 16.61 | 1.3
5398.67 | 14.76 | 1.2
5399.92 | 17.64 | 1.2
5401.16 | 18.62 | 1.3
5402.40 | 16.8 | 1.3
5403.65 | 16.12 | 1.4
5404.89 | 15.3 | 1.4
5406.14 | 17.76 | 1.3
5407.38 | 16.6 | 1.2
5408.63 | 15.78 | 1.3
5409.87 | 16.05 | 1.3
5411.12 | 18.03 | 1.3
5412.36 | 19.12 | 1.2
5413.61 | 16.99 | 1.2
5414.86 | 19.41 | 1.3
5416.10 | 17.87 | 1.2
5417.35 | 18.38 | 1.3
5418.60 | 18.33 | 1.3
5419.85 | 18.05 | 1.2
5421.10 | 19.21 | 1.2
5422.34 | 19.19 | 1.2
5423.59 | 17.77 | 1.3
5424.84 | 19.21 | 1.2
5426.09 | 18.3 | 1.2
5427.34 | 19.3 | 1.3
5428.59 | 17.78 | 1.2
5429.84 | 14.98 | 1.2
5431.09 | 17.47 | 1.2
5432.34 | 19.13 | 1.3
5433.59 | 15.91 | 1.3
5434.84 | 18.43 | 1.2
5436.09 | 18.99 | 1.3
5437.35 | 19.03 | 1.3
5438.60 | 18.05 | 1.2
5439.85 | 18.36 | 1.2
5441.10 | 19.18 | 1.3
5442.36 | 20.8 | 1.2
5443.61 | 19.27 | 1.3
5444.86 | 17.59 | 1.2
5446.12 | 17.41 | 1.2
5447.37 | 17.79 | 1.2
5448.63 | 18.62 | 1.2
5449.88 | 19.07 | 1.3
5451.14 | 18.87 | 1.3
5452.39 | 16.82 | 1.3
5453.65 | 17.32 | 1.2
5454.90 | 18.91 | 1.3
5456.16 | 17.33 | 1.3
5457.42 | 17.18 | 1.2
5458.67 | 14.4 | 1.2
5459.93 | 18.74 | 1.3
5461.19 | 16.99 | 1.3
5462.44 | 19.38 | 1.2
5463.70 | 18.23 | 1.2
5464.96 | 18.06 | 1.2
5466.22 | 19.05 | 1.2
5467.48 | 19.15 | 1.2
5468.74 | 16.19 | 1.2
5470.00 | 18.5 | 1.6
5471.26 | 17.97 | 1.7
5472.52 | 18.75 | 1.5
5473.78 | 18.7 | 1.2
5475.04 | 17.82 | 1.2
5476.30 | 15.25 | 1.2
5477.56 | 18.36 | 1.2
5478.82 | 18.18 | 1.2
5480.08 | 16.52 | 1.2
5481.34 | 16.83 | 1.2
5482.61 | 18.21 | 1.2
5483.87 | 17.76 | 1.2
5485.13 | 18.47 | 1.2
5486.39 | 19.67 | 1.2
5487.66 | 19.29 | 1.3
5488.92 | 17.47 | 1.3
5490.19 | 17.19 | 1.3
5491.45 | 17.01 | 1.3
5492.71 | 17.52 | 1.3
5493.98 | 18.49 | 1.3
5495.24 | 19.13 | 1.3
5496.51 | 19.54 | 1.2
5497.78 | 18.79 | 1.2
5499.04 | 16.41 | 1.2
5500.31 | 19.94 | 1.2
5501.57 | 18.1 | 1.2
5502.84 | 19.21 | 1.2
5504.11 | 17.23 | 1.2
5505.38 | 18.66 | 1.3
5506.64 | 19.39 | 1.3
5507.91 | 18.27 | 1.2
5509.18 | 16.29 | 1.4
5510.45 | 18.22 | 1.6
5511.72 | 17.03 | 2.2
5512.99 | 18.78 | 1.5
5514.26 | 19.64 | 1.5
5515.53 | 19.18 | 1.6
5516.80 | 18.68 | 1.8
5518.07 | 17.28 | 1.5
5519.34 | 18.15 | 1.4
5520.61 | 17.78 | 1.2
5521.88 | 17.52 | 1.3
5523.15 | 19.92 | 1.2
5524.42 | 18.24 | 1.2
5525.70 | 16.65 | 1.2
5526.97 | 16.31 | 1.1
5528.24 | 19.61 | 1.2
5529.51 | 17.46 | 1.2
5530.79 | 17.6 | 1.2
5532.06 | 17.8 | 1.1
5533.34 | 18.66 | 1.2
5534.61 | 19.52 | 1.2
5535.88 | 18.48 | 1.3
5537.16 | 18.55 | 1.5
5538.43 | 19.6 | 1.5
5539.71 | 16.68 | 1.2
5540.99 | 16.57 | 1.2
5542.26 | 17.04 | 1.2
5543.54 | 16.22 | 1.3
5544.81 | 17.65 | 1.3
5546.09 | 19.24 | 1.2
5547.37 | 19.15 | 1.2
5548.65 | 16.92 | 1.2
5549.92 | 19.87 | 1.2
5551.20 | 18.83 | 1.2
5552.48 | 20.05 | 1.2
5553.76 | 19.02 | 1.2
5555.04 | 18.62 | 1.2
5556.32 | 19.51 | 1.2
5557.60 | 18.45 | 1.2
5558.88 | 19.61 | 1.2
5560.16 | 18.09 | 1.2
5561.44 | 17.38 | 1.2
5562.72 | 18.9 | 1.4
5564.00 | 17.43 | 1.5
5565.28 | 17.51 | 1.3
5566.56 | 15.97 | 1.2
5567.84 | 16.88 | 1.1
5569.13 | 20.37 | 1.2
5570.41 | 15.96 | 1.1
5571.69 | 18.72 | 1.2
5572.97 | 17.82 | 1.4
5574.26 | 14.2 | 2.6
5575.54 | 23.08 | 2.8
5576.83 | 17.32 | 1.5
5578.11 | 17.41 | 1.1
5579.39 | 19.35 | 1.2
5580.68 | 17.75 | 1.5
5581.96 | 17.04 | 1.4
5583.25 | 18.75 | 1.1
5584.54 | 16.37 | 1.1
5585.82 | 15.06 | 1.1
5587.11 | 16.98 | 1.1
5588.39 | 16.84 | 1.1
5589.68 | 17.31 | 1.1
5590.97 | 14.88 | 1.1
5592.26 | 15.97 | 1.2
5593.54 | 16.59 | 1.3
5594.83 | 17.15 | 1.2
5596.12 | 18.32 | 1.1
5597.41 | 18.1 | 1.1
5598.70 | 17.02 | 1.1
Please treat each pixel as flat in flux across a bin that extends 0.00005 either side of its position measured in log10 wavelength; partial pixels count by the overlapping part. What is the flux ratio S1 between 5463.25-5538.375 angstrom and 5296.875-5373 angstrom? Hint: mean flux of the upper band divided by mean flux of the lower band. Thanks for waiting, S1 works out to 1.0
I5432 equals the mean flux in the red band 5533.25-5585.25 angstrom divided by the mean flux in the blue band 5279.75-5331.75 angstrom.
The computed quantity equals 1.04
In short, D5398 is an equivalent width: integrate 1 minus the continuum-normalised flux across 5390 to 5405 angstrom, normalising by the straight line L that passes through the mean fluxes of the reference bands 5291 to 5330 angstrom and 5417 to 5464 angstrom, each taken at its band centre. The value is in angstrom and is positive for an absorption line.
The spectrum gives 0.69 angstrom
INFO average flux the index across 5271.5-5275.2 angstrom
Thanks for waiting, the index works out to 15.8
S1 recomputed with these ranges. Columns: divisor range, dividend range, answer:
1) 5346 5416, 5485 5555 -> 1.03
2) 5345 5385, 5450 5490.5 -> 0.98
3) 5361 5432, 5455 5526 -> 1.02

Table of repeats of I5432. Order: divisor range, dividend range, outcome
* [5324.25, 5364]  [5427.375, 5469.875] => 1.02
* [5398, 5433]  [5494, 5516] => 1.05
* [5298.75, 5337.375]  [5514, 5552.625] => 1.04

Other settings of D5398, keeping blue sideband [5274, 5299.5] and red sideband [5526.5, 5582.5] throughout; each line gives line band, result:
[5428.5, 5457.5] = -0.5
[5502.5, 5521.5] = -0.2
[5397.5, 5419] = 0.6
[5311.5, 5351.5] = -0.5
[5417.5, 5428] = -0.5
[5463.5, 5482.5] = 0.1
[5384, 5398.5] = 0.2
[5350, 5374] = -1.0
